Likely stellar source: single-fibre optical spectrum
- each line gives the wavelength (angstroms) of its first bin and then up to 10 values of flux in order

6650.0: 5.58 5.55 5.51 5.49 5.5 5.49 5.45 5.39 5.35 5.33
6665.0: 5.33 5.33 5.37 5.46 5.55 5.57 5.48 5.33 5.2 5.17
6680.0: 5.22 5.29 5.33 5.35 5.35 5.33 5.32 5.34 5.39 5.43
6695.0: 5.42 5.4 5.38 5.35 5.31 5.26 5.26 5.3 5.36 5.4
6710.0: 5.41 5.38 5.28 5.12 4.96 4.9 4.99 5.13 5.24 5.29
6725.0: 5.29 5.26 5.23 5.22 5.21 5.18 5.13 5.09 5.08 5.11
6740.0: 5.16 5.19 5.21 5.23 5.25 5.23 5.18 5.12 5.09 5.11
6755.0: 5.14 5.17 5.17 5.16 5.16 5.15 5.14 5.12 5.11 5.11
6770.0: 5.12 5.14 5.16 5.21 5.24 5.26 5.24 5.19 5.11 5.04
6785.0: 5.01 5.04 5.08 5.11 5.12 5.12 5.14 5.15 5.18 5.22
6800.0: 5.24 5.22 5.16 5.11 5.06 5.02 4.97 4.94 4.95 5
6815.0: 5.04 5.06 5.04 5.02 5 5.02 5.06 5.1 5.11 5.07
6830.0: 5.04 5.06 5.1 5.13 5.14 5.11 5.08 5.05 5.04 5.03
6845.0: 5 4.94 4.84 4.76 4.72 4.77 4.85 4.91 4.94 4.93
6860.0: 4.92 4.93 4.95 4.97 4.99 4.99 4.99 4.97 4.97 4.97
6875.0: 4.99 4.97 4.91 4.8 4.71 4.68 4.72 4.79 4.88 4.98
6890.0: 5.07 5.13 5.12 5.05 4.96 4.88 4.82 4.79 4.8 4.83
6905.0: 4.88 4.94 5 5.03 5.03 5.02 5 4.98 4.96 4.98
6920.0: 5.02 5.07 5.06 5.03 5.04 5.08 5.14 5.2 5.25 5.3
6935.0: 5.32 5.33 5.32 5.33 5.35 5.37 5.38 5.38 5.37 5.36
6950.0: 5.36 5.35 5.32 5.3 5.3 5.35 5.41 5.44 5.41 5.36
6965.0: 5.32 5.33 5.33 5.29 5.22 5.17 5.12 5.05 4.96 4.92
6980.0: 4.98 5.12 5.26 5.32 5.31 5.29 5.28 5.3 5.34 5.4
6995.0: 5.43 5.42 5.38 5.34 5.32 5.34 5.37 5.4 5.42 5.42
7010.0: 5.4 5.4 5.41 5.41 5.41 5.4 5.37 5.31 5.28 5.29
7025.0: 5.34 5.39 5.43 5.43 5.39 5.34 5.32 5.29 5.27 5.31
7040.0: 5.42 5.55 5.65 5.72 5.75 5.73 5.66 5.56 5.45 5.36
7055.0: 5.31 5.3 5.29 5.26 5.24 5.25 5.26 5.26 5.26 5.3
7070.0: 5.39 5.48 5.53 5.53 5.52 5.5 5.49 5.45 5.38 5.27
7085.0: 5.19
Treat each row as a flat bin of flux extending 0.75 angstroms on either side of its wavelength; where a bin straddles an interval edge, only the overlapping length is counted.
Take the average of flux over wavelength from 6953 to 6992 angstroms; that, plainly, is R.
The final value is 5.25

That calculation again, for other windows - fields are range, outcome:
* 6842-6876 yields 4.93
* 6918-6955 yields 5.24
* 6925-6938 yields 5.21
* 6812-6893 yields 4.97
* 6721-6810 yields 5.16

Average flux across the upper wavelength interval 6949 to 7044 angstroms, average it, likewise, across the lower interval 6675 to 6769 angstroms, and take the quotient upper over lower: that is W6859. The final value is 1.0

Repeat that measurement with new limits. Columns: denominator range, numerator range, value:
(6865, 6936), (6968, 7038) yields 1.07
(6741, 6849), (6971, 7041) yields 1.04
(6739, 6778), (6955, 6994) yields 1.02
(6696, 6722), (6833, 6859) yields 0.95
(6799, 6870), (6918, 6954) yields 1.05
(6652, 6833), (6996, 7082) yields 1.04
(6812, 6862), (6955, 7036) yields 1.06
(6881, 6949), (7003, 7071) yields 1.07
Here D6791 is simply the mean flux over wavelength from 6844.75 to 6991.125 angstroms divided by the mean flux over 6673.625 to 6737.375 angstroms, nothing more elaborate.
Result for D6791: 1.0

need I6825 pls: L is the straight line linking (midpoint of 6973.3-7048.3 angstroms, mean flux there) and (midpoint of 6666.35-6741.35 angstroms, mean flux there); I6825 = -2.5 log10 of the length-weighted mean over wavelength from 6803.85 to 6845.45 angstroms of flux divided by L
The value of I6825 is 0.05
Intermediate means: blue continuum 5.28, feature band 5.05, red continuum 5.35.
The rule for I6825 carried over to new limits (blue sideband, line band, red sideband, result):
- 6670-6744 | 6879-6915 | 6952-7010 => 0.08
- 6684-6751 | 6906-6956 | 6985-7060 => 0.03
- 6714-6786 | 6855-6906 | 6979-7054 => 0.07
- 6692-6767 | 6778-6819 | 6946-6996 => 0.03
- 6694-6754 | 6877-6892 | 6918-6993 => 0.08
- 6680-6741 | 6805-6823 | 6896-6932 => 0.02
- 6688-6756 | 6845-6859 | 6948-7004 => 0.09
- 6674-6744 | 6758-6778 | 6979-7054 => 0.03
